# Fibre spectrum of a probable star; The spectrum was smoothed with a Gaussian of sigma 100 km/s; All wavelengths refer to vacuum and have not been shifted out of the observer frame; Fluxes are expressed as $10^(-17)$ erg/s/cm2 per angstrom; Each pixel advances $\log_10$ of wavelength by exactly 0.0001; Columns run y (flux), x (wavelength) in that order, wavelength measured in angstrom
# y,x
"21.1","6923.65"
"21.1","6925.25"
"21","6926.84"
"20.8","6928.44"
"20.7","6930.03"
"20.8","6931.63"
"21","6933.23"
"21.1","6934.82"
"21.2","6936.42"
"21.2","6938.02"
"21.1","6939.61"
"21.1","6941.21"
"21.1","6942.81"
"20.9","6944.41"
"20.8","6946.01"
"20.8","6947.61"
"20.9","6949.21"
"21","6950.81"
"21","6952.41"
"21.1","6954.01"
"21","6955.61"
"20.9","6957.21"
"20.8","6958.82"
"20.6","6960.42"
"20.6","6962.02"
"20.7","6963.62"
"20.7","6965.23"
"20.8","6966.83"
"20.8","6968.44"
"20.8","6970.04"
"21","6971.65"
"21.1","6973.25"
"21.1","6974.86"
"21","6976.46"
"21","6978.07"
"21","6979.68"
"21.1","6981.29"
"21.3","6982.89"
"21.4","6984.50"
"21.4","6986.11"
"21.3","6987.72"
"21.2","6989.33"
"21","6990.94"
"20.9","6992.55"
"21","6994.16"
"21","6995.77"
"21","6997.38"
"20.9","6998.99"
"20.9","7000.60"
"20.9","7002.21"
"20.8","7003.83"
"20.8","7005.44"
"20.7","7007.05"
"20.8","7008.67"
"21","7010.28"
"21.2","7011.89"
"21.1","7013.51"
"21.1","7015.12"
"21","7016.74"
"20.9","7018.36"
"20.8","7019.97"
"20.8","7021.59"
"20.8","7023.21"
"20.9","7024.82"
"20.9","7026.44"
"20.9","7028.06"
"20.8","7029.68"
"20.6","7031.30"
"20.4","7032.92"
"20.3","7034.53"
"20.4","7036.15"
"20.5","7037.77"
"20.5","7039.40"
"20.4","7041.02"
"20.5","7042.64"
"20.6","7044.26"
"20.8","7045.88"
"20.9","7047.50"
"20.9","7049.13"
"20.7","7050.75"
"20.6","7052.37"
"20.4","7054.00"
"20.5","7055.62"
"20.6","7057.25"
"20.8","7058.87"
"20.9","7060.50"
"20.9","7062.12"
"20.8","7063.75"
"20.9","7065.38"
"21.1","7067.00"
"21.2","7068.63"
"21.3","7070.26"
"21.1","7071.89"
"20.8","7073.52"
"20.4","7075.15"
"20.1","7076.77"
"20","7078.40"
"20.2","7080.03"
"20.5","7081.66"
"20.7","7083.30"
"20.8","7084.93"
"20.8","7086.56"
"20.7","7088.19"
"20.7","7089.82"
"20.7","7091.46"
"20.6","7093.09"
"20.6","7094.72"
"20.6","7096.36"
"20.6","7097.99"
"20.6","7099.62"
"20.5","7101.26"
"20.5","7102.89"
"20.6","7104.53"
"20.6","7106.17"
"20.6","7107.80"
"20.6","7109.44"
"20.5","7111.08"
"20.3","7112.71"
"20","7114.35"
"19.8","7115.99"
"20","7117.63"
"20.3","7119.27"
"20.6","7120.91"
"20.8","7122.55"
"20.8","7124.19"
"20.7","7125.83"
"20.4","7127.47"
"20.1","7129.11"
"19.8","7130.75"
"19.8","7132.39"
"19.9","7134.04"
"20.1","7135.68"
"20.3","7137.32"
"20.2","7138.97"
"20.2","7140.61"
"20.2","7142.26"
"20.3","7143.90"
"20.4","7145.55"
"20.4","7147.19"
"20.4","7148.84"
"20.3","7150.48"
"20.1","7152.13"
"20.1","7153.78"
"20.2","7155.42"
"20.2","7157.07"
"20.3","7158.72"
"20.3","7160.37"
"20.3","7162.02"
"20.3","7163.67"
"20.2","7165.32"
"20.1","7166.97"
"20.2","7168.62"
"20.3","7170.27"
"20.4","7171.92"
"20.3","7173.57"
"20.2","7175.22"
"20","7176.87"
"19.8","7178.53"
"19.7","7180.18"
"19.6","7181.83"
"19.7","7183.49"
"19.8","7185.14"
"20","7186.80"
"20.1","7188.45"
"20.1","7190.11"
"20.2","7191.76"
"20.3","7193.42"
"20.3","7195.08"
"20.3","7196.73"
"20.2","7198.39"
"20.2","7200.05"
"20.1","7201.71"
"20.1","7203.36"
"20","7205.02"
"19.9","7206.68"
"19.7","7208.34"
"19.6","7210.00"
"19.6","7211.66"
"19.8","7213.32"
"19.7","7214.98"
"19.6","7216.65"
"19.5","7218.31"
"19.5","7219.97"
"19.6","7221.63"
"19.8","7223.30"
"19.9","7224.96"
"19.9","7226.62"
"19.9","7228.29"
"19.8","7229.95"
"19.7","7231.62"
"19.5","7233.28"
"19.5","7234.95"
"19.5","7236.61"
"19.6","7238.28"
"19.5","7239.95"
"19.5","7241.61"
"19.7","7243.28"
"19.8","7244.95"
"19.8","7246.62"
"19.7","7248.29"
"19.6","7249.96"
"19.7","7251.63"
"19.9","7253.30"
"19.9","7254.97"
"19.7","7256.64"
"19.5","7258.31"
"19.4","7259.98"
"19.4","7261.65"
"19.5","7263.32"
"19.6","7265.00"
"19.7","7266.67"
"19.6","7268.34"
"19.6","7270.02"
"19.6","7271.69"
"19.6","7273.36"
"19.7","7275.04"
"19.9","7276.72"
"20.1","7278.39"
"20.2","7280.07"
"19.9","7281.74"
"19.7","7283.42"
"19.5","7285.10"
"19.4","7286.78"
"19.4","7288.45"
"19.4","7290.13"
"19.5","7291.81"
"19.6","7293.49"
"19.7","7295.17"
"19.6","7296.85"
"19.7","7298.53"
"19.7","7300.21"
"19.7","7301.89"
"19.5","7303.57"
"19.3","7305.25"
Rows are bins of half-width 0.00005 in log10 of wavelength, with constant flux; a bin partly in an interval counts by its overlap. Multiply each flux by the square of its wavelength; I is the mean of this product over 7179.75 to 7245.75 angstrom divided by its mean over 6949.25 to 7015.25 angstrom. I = 1.0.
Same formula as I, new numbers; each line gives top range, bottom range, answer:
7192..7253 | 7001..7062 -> 1.01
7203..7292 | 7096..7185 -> 1.00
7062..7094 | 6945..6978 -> 1.03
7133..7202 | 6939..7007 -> 1.02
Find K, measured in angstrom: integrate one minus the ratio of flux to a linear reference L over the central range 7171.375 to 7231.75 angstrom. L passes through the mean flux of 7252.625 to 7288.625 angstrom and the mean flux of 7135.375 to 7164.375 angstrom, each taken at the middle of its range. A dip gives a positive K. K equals 0.3 angstrom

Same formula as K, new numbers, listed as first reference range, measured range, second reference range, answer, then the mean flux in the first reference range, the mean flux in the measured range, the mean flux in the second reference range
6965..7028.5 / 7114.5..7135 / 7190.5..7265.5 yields 0.1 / 21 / 20.2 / 19.8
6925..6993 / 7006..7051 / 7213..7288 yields -0.2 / 21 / 20.8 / 19.7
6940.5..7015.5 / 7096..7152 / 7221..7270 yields -0.2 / 21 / 20.3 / 19.7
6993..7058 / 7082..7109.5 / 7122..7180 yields -0.2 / 20.8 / 20.6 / 20.2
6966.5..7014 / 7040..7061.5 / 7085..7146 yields 0.1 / 21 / 20.7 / 20.4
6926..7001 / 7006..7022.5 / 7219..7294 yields -0.1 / 21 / 20.9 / 19.7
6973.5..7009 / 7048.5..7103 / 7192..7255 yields -0.3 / 21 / 20.7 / 19.8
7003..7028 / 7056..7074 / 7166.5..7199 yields -0.2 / 20.9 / 20.9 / 20.1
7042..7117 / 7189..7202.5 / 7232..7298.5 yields -0.1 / 20.6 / 20.2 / 19.6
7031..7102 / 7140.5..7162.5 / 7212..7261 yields -0.1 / 20.6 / 20.3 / 19.7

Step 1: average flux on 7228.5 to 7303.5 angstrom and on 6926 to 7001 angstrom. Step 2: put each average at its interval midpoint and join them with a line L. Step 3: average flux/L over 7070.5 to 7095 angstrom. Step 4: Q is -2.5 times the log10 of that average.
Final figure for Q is -0.01 mag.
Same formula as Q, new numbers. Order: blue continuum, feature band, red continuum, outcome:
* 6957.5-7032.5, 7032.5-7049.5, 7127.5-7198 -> 0.01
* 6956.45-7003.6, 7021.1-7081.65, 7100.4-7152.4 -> 0.00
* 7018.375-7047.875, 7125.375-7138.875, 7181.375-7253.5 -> 0.00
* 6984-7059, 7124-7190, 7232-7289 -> 0.00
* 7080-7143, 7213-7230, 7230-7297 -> 0.01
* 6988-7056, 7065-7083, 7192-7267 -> -0.01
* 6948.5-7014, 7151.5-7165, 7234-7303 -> 0.00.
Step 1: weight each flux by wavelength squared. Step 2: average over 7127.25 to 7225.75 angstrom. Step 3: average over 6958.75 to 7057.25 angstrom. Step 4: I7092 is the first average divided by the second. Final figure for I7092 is 1.0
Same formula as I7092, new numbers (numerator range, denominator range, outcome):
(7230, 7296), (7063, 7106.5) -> 1.00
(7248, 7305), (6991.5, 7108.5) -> 1.01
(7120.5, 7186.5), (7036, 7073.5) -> 1.00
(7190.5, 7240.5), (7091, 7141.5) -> 1.00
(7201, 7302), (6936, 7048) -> 1.01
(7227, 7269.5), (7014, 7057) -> 1.01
